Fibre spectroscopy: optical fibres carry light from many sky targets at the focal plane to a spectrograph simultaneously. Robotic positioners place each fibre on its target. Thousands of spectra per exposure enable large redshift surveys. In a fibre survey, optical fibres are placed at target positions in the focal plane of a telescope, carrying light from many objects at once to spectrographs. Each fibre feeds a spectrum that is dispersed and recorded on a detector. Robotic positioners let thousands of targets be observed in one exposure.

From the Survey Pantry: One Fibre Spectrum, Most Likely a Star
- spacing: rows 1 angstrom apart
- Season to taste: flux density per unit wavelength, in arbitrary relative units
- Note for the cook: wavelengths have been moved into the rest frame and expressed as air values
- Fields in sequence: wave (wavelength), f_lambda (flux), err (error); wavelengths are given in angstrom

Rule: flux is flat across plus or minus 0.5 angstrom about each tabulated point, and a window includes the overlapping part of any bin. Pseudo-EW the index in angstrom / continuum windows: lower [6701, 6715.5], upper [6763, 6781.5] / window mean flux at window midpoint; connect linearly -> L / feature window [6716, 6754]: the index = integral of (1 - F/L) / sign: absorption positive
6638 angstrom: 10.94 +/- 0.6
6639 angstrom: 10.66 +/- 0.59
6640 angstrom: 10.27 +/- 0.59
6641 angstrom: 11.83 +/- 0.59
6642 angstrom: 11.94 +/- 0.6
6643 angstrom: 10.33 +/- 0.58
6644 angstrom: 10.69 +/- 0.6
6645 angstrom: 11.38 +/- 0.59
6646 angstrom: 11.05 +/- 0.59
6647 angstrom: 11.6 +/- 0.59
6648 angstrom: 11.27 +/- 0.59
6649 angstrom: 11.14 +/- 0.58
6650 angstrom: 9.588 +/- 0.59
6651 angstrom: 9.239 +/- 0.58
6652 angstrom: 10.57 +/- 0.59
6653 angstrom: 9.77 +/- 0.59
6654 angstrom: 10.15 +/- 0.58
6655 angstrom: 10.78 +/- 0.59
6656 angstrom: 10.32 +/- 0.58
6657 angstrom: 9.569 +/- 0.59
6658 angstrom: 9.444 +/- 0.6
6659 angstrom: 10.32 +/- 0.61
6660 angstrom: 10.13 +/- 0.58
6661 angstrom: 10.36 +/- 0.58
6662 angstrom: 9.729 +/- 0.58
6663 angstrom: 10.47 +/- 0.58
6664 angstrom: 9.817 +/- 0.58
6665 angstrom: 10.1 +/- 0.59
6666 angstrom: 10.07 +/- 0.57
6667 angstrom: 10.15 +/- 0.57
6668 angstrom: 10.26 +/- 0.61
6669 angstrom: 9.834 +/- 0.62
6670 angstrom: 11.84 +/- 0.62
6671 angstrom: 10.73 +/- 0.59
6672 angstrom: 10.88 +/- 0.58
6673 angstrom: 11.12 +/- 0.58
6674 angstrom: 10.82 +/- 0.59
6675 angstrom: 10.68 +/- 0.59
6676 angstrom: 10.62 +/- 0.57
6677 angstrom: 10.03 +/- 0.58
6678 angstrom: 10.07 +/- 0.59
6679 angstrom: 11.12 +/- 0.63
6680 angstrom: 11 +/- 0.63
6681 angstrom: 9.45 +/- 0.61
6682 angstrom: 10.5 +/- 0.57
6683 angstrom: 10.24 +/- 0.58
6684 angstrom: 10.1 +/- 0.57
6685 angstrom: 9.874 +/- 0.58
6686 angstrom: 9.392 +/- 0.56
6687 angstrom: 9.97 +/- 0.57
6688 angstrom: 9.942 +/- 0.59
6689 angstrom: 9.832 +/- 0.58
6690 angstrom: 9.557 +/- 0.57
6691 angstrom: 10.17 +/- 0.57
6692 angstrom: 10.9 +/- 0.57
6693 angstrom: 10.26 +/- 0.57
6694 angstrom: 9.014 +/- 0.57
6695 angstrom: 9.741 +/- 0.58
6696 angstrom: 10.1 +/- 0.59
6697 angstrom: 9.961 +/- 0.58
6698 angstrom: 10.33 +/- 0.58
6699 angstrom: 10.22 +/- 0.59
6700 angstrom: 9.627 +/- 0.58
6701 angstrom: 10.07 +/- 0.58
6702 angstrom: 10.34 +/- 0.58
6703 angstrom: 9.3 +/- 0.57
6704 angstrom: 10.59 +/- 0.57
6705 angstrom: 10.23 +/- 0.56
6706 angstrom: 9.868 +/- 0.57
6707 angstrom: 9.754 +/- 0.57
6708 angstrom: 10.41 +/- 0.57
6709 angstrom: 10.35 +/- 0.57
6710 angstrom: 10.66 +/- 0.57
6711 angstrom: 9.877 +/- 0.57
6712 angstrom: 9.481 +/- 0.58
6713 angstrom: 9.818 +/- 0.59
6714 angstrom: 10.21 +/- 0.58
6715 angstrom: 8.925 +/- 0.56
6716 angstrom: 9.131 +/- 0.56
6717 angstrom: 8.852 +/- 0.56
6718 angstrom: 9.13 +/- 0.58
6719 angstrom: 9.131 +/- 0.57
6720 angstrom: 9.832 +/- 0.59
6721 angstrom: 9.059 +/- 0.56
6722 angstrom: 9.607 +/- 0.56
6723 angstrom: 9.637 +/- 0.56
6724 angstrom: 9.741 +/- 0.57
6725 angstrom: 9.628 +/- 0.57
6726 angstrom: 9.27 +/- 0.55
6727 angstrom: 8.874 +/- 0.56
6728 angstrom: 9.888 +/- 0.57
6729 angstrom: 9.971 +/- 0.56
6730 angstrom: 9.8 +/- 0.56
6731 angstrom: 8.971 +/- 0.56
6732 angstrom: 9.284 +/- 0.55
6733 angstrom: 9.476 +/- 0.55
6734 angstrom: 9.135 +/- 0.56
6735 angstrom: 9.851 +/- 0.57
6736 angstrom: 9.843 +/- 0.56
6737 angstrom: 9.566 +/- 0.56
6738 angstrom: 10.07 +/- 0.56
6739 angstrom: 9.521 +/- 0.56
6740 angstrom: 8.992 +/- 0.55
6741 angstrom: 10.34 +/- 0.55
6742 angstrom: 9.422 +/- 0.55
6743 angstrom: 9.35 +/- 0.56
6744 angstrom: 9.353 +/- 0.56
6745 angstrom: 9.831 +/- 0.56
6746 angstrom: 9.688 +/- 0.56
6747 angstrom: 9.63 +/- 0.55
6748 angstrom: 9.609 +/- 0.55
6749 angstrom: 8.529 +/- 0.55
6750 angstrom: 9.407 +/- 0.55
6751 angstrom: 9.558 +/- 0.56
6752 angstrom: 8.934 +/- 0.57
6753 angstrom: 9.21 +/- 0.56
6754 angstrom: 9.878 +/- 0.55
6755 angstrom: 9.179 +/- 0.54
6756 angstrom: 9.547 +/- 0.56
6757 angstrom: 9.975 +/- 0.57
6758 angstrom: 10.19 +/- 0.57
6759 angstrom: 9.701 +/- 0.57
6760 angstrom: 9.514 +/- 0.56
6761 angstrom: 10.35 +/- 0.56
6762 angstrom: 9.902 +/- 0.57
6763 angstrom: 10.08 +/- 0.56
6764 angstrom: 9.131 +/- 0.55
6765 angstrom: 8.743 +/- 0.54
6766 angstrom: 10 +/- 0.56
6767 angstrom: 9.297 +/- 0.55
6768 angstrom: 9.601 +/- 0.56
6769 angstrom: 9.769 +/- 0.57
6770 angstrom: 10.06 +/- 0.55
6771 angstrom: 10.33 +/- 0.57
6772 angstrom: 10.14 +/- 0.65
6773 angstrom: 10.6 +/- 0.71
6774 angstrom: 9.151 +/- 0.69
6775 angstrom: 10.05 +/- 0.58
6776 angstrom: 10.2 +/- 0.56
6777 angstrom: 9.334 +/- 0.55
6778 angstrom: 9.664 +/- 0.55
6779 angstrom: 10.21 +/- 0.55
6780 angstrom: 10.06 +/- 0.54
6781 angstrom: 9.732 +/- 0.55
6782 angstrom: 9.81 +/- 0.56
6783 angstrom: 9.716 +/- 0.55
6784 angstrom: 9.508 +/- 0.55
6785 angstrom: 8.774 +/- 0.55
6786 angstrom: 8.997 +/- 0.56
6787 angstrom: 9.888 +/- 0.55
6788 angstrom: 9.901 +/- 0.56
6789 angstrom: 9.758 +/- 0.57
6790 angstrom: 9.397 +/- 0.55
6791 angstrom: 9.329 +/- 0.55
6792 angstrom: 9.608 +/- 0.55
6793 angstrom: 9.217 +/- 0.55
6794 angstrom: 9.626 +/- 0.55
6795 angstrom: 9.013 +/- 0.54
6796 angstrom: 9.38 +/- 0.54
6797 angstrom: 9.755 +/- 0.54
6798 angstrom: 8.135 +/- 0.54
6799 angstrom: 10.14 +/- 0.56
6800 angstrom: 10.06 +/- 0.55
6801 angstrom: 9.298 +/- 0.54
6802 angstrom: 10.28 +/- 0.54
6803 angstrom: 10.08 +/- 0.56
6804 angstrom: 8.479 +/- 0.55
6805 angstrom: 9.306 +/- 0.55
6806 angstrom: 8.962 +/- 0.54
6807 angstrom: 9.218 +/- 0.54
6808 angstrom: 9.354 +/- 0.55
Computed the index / 1.71 angstrom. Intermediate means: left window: 9.99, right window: 9.79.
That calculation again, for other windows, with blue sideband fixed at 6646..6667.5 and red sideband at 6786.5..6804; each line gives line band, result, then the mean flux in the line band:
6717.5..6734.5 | 0.78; 9.44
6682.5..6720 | 0.54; 9.87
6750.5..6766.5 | 0.19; 9.62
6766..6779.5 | -0.31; 9.88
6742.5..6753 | 0.43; 9.38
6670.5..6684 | -0.54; 10.5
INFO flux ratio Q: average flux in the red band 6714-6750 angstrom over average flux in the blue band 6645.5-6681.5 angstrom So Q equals 0.91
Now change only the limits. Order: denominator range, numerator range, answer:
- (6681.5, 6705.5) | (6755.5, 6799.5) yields 0.97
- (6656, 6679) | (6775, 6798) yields 0.93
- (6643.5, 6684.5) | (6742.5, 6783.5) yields 0.93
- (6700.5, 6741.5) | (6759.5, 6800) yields 1.00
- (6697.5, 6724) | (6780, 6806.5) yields 0.97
